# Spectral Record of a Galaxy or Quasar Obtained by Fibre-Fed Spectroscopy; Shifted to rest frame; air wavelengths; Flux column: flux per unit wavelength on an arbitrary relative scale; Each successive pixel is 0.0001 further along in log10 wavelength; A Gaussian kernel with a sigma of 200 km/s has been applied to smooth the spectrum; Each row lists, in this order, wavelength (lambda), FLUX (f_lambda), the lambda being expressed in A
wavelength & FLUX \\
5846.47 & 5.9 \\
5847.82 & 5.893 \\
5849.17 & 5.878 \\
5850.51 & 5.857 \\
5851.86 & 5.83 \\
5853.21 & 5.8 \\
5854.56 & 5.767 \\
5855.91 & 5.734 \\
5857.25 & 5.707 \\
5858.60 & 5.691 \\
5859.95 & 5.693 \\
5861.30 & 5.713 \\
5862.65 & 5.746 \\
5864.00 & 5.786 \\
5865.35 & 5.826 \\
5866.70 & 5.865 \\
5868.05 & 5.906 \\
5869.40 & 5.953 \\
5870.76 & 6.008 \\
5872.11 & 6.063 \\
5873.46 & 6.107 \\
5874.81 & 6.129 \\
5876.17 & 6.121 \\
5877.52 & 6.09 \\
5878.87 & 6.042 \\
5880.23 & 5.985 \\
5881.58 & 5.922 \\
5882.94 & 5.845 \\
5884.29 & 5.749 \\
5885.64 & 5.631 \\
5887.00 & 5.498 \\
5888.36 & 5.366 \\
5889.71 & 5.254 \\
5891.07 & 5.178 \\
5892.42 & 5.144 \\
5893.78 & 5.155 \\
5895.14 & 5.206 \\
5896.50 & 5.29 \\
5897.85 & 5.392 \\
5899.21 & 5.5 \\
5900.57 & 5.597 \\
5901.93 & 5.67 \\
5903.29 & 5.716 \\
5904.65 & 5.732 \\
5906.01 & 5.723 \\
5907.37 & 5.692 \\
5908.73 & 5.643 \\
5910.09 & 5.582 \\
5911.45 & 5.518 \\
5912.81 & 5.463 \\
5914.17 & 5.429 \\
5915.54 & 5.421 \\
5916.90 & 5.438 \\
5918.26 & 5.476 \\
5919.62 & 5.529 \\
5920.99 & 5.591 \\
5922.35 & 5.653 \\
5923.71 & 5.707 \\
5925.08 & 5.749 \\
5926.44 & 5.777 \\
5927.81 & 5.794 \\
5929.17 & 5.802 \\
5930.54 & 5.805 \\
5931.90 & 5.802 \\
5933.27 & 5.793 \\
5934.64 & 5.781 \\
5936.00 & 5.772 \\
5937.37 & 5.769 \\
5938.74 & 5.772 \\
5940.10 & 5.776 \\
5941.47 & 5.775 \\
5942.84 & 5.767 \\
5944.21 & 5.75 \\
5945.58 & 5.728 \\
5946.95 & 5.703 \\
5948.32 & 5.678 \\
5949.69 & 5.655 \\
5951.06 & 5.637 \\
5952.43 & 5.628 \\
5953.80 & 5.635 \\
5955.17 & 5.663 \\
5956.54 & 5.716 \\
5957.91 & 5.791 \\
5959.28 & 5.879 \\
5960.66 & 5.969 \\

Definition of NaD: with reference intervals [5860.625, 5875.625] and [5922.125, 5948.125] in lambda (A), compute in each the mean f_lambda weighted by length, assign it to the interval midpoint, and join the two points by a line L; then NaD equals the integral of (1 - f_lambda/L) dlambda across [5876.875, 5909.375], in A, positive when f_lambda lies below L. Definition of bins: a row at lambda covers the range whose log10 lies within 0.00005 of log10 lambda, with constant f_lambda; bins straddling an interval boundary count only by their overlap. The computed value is 1.5 A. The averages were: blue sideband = 5.92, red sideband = 5.76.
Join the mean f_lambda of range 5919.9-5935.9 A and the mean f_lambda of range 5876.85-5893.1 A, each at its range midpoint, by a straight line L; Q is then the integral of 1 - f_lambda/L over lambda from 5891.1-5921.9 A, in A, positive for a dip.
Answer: 1.1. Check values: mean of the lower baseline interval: 5.64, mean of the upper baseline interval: 5.75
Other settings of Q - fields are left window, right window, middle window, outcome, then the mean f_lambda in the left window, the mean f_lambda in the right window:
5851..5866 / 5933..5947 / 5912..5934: 0.5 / 5.75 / 5.76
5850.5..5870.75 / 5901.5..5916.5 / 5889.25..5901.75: 0.7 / 5.79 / 5.59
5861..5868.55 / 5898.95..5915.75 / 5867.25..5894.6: -0.1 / 5.81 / 5.6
